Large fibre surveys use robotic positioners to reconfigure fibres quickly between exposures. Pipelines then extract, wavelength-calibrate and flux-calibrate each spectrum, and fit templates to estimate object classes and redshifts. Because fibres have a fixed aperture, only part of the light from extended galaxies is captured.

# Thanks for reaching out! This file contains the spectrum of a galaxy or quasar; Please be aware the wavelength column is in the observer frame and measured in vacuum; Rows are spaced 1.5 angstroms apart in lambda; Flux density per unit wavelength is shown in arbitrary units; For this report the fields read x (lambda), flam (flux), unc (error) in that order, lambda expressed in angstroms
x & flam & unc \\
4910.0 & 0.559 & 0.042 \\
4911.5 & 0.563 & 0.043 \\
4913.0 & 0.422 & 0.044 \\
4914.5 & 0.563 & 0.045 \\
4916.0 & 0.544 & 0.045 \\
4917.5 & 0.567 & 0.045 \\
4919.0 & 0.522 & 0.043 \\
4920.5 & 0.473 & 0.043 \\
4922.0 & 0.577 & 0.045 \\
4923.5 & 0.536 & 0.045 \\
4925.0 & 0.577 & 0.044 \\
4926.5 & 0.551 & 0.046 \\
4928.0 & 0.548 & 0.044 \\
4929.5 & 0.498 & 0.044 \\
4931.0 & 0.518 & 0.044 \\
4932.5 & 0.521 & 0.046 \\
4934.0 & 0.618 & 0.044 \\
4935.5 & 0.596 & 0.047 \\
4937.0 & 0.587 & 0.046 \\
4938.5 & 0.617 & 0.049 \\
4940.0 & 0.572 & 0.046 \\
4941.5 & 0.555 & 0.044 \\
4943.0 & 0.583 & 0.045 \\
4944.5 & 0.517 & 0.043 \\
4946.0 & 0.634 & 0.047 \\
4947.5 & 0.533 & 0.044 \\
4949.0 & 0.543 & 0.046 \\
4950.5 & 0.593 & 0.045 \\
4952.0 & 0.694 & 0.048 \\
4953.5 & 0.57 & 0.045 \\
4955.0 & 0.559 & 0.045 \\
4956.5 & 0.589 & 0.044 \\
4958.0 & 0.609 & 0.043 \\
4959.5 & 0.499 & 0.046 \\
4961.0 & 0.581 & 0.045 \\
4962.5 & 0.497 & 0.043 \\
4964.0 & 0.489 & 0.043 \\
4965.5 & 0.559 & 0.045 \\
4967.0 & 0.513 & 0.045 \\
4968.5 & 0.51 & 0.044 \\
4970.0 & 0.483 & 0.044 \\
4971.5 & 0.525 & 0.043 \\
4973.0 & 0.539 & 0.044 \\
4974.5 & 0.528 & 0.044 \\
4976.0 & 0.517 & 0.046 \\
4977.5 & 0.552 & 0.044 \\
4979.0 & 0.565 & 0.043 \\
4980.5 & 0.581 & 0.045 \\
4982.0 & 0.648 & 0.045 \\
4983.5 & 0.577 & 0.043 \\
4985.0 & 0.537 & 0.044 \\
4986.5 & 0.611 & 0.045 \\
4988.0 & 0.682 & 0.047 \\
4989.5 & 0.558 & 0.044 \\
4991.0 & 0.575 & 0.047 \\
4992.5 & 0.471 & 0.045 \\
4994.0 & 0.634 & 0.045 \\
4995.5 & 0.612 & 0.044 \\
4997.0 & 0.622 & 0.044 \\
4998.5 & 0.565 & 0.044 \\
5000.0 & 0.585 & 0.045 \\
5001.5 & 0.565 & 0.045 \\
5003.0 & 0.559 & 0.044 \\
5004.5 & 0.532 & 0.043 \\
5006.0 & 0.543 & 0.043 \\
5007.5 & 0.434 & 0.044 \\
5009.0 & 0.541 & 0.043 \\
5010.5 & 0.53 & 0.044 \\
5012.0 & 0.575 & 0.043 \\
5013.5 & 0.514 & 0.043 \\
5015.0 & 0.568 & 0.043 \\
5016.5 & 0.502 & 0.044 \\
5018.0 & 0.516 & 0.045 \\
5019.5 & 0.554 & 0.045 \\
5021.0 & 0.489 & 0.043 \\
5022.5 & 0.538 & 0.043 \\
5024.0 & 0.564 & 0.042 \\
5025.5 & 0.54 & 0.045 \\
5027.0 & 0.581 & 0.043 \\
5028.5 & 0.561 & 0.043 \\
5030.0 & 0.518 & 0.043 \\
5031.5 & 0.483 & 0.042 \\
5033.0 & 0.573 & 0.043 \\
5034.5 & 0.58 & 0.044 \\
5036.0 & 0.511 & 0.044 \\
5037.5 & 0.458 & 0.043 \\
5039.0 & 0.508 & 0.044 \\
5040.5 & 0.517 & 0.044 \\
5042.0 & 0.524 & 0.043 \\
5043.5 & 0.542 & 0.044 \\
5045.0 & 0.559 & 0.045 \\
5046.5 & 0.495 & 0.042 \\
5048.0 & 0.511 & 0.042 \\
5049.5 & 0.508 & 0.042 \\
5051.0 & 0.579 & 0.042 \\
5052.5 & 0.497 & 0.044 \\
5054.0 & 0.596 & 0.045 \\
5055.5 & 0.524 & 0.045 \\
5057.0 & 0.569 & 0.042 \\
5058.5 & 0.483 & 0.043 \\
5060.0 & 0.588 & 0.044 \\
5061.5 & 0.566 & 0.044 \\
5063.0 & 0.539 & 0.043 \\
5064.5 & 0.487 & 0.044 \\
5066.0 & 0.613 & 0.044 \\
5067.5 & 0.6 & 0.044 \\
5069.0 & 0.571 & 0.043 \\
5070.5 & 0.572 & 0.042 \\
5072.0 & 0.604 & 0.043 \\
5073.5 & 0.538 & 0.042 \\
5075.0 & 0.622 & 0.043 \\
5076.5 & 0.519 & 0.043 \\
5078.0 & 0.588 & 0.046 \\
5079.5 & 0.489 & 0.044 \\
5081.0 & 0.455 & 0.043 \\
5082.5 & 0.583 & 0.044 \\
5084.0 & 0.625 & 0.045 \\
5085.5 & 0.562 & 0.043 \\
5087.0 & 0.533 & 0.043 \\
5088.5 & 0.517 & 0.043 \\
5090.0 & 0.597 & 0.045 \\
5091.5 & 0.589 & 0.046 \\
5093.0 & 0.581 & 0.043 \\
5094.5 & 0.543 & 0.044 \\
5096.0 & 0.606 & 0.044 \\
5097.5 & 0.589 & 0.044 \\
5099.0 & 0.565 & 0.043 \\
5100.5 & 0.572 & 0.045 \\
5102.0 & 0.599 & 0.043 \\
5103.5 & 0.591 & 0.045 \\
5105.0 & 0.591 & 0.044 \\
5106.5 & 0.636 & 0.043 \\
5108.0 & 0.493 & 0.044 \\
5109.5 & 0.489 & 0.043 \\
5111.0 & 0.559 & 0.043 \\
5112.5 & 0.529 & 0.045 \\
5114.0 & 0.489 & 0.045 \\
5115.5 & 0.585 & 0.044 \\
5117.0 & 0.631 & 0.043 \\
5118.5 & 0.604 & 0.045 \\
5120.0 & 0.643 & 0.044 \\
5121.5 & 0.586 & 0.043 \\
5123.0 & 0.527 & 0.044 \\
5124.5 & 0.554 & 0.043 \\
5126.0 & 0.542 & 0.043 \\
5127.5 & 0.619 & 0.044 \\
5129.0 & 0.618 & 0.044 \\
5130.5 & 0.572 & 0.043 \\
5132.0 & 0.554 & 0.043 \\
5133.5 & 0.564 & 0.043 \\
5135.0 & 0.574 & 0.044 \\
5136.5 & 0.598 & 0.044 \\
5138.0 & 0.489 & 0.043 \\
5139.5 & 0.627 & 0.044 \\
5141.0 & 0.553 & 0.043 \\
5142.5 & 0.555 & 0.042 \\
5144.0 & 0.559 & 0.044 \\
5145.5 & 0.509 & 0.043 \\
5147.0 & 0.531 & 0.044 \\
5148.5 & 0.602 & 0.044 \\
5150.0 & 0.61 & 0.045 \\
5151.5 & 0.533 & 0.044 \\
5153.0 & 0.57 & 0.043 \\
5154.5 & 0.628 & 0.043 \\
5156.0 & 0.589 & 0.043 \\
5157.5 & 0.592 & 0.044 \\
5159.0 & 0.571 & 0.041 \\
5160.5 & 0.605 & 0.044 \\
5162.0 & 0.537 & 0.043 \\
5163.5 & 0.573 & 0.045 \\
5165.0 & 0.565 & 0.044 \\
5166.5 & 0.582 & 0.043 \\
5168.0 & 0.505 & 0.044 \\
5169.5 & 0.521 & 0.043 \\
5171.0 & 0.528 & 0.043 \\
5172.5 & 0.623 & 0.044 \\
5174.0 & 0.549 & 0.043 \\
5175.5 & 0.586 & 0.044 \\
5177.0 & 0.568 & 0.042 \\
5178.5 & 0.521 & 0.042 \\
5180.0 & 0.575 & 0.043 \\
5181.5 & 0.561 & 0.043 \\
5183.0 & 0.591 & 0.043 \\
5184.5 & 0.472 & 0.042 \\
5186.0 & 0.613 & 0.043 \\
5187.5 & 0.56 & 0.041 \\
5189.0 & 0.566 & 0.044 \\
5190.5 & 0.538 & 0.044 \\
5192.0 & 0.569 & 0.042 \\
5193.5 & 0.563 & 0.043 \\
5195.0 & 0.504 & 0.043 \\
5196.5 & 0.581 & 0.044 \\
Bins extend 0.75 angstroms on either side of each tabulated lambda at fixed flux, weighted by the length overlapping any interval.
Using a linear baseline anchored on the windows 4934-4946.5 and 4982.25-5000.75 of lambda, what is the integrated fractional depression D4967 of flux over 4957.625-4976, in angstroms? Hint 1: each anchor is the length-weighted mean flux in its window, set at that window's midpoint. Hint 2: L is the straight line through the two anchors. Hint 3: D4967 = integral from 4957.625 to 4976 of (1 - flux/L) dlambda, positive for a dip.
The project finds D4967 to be 1.9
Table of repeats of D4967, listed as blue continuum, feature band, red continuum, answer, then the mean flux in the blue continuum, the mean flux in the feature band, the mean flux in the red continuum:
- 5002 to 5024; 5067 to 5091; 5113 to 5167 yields -0.4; 0.53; 0.561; 0.573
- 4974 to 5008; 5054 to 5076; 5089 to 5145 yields 0.3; 0.569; 0.563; 0.572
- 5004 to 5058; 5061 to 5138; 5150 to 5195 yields -2.9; 0.531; 0.567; 0.564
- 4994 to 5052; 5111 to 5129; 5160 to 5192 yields -0.8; 0.539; 0.575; 0.559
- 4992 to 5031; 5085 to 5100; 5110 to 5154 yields -0.2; 0.547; 0.568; 0.568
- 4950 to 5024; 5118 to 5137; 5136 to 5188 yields -0.6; 0.555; 0.581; 0.564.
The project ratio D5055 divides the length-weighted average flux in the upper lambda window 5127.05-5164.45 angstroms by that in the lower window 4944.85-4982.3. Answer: 1.0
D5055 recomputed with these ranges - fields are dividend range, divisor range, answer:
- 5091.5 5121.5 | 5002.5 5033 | 1.08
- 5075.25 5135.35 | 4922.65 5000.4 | 1.01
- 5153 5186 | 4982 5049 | 1.03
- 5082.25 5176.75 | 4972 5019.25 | 1.02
